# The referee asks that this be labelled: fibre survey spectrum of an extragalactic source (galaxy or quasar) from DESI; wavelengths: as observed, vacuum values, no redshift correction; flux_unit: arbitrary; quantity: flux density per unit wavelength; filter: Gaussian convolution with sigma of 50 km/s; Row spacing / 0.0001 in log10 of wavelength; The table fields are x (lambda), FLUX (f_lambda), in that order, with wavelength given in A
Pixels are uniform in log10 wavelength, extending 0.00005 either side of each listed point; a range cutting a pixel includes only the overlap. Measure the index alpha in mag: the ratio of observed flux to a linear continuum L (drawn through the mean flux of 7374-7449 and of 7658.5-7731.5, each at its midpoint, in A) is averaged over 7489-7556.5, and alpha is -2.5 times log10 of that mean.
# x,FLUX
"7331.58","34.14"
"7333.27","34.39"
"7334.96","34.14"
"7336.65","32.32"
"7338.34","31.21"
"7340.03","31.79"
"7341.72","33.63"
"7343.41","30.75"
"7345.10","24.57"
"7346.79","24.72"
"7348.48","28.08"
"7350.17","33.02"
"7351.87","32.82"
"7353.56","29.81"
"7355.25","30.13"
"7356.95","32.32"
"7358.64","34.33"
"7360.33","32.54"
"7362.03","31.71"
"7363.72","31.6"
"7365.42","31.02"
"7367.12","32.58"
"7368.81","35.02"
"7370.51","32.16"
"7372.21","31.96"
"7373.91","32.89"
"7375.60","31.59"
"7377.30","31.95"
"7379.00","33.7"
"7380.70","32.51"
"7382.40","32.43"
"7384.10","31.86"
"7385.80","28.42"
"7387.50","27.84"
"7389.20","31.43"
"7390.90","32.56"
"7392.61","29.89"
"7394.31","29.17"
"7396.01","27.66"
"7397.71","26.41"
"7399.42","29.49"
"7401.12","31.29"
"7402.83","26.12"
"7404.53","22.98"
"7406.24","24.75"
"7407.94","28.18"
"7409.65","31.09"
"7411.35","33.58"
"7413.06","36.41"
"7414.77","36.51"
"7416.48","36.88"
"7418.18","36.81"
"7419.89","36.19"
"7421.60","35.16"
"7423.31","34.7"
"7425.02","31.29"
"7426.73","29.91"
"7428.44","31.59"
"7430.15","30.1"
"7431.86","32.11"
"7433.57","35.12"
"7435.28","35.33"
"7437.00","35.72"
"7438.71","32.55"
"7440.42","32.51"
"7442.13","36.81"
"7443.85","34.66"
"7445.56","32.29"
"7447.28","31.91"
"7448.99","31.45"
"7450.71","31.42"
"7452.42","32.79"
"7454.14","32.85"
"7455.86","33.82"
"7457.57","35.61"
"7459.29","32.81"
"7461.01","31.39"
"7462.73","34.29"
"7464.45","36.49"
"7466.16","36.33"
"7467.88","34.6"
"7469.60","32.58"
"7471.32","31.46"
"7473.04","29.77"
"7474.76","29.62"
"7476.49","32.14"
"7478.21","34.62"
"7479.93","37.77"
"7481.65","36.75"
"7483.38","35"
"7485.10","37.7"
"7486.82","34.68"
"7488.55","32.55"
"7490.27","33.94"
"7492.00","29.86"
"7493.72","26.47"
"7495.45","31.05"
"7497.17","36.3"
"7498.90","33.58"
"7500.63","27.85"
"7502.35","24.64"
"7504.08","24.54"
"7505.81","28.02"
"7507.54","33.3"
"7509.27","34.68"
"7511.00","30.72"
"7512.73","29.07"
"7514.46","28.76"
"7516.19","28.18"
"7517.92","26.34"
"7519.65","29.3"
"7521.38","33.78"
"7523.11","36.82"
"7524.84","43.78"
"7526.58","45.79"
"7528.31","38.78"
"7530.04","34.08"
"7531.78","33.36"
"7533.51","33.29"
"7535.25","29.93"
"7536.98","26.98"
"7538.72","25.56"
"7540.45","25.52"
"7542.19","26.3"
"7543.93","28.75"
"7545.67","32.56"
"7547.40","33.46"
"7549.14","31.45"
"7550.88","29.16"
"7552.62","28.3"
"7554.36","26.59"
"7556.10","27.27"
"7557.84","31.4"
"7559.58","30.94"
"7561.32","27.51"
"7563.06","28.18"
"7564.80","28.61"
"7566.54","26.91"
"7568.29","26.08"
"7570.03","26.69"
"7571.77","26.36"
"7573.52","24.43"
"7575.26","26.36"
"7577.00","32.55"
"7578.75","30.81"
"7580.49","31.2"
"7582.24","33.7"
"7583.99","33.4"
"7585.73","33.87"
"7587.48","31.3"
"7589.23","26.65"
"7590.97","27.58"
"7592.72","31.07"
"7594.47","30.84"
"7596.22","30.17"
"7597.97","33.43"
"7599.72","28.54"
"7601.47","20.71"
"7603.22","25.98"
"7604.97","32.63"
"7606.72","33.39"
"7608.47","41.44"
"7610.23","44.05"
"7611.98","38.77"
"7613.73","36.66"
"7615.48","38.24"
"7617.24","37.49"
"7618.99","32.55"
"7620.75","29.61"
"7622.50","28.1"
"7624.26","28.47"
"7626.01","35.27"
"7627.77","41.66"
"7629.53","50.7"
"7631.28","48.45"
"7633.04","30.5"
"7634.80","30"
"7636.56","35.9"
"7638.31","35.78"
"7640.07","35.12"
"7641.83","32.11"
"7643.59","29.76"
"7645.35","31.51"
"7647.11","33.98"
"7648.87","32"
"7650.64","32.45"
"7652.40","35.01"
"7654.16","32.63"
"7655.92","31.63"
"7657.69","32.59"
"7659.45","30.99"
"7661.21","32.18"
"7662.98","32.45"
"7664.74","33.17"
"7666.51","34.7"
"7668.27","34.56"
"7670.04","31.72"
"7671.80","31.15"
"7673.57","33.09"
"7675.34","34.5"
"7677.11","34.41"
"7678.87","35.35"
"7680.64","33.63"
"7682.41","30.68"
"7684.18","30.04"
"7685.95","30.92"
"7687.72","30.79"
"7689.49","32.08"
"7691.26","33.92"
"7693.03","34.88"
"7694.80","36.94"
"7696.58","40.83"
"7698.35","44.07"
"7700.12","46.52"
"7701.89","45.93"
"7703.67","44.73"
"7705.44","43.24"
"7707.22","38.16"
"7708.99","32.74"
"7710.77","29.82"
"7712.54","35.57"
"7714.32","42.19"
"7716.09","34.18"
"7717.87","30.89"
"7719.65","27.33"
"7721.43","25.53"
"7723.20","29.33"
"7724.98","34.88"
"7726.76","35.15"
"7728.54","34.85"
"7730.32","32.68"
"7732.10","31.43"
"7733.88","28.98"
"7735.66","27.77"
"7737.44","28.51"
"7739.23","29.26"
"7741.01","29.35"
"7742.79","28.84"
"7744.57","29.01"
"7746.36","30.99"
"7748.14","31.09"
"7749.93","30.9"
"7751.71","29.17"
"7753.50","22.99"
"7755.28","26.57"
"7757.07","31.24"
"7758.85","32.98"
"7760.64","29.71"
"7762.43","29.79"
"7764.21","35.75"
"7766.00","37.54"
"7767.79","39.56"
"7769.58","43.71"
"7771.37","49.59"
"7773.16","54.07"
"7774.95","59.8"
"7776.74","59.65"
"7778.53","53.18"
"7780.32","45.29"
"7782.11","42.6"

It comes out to 0.07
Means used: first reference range 31.9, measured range 31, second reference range 34.6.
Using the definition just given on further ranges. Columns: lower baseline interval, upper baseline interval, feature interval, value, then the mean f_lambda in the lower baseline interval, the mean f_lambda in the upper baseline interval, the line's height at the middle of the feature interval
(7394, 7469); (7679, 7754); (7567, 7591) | 0.126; 32.5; 33.4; 33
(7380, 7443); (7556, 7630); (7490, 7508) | 0.068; 31.7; 31.6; 31.7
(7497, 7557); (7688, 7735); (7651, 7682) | 0.042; 31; 35.5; 34.4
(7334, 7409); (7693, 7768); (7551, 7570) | 0.142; 30.6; 33.5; 32.1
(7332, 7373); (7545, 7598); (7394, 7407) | 0.148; 31.6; 29.6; 31.1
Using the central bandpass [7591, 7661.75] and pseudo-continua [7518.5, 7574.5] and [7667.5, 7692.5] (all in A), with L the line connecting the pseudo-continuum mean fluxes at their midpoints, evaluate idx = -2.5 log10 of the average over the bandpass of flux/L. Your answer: -0.06 mag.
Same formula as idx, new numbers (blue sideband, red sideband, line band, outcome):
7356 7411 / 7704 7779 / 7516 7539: -0.04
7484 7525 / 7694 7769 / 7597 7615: -0.04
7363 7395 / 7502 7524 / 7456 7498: -0.10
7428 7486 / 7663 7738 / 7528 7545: 0.13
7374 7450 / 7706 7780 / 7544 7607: 0.14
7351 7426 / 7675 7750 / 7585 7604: 0.14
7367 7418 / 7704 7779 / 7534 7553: 0.13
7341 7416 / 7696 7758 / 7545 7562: 0.08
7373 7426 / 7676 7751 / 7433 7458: -0.06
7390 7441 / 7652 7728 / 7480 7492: -0.08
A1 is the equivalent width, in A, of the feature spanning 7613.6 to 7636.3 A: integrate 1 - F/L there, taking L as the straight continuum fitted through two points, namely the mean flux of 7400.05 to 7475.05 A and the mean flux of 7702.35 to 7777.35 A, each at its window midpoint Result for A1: -1.3 A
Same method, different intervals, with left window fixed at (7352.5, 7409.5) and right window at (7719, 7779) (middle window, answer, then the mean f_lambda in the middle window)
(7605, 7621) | -1.8 A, 37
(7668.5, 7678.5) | 0.2 A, 33.2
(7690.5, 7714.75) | -3.6 A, 39.2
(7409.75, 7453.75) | -3.6 A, 33.7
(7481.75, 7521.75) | 1.2 A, 31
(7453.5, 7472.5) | -1.4 A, 33.8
